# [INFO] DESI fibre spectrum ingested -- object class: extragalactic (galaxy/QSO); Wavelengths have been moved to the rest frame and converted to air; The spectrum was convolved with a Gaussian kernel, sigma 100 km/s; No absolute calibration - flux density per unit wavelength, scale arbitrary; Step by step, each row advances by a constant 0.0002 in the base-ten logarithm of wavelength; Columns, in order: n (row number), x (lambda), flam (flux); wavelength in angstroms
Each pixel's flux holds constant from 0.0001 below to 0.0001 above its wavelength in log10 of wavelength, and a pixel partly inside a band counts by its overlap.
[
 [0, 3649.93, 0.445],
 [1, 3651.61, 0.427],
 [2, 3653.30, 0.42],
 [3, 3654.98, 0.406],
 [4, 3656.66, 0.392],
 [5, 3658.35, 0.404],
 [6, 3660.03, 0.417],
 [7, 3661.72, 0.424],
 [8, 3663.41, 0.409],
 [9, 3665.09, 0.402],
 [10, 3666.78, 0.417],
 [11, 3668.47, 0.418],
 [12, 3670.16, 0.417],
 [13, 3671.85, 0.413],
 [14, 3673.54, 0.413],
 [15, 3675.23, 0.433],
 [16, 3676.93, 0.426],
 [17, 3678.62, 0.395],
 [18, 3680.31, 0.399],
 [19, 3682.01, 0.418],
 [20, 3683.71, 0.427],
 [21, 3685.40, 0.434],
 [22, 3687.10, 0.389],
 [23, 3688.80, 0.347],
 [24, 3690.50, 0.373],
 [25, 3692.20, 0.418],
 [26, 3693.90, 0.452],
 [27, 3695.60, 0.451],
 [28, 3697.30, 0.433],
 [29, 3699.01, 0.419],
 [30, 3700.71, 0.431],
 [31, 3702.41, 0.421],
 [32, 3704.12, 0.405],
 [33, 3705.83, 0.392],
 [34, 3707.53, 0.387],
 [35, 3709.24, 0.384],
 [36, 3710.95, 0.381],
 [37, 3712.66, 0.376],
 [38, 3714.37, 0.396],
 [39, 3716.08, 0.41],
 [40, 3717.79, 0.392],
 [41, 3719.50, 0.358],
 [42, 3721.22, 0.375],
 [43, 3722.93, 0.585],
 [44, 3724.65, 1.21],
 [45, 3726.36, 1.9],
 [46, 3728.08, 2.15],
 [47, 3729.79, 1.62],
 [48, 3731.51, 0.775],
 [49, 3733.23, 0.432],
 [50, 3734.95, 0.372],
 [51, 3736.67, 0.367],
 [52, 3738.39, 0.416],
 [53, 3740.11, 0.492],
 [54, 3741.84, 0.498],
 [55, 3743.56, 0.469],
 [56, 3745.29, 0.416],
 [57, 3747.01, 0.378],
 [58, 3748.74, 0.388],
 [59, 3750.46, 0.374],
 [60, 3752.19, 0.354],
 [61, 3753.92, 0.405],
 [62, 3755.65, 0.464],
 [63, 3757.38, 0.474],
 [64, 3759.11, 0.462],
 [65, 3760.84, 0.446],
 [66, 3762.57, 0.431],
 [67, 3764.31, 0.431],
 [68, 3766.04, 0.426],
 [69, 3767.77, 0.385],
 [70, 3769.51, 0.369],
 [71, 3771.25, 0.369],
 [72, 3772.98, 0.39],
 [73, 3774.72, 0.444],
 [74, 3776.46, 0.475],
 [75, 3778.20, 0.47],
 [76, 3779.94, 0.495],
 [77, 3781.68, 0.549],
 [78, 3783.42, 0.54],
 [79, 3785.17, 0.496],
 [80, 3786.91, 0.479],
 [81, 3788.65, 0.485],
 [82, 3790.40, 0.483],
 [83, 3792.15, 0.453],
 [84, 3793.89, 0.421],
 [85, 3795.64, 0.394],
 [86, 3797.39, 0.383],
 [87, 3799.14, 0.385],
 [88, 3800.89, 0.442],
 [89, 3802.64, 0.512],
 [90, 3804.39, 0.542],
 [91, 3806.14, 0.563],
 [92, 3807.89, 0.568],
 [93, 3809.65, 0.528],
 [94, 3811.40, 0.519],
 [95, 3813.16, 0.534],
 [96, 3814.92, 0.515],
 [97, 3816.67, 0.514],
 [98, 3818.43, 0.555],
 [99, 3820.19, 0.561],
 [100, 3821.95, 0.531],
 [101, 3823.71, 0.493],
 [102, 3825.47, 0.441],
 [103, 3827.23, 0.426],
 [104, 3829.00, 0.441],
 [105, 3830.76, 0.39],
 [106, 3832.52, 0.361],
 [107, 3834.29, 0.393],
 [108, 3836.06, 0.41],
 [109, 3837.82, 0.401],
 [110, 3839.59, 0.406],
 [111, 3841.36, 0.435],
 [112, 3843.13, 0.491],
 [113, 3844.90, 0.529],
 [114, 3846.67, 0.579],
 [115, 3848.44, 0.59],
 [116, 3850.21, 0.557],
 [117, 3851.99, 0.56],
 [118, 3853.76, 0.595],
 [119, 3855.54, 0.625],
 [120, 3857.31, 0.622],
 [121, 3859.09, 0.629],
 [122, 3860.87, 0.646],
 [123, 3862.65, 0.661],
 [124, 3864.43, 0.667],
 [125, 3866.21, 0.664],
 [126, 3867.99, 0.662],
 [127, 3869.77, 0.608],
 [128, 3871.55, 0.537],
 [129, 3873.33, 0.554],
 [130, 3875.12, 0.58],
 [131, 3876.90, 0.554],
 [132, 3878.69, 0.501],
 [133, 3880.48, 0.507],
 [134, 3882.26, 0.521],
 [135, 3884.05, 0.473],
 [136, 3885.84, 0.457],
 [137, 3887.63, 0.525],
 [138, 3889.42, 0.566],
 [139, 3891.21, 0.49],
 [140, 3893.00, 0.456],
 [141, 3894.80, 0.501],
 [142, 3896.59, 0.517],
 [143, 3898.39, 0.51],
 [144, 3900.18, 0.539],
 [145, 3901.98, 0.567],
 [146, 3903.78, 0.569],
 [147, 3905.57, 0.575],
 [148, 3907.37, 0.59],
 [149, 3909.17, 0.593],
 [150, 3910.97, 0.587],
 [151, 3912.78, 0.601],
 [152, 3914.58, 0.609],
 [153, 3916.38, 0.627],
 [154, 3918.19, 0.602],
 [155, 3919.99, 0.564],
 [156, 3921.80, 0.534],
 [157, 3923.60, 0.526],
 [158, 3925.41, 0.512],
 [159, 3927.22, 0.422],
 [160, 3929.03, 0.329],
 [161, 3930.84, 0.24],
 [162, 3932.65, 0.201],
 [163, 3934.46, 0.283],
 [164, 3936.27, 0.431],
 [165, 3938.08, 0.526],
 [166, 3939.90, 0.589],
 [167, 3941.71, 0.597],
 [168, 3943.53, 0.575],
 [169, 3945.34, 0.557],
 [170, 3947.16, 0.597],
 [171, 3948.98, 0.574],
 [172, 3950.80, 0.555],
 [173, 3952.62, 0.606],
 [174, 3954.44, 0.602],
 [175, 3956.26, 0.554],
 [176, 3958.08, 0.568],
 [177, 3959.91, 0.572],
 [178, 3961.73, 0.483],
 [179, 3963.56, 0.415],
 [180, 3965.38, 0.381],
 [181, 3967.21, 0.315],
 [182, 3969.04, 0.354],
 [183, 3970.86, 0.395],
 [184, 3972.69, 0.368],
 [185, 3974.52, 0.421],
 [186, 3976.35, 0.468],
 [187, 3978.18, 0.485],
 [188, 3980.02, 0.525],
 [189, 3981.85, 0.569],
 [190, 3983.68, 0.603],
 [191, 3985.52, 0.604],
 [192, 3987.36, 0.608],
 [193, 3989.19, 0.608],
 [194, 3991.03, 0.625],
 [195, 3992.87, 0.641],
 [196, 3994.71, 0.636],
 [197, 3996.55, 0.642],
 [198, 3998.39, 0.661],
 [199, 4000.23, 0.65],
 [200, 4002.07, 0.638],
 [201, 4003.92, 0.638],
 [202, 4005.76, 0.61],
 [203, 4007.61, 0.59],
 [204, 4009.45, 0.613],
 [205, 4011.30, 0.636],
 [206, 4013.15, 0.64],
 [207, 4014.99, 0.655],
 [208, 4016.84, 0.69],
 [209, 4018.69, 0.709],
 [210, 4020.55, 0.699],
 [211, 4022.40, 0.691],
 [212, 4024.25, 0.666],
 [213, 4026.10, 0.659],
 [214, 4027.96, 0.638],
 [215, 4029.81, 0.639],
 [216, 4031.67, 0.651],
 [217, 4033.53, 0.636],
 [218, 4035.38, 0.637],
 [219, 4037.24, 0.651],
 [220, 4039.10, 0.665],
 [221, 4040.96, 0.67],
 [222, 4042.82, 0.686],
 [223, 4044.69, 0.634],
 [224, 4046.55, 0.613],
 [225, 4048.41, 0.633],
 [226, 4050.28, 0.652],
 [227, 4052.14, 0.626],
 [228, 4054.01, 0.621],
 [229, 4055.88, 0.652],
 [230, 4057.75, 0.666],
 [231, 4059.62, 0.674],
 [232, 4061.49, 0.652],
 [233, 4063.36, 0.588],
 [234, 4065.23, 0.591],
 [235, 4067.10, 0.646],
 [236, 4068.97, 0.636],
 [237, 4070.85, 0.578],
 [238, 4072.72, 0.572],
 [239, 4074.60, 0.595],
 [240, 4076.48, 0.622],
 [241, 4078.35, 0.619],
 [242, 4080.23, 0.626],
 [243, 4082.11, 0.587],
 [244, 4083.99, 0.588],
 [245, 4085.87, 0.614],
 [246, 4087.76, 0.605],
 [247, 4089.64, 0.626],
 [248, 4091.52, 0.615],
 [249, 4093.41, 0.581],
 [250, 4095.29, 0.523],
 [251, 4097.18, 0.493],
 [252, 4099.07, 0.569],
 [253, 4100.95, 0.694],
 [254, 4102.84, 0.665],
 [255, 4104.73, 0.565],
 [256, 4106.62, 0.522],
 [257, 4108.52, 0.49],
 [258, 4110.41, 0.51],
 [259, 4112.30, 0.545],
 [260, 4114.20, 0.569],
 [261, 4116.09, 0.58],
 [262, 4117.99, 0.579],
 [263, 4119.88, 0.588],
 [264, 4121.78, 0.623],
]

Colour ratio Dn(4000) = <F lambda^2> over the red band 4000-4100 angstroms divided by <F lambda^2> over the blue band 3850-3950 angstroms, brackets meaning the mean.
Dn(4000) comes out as 1.26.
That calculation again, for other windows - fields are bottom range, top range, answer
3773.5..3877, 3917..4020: 1.12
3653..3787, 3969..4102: 1.46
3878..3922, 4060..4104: 1.22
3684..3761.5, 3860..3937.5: 1.07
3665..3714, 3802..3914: 1.43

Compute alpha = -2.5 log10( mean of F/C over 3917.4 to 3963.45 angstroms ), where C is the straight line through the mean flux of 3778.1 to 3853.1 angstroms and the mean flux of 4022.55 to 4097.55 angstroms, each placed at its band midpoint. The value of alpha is 0.11 mag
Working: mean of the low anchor 0.485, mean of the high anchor 0.625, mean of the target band 0.502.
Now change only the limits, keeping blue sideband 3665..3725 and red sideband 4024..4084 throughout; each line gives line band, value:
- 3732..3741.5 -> 0.042 mag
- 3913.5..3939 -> 0.214 mag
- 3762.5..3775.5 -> 0.164 mag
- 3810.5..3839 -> 0.076 mag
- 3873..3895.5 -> 0.046 mag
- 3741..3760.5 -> 0.081 mag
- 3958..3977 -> 0.345 mag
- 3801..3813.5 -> -0.087 mag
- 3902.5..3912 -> -0.064 mag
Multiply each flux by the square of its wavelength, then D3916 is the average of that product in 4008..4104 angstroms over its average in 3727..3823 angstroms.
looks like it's 1.41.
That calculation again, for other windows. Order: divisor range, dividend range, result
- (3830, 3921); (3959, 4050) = 1.16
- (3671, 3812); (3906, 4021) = 1.22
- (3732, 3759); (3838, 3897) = 1.38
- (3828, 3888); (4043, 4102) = 1.28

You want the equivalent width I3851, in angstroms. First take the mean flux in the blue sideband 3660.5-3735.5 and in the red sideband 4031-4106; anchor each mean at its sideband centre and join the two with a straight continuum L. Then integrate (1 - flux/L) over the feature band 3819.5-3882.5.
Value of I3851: 4.54 angstroms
